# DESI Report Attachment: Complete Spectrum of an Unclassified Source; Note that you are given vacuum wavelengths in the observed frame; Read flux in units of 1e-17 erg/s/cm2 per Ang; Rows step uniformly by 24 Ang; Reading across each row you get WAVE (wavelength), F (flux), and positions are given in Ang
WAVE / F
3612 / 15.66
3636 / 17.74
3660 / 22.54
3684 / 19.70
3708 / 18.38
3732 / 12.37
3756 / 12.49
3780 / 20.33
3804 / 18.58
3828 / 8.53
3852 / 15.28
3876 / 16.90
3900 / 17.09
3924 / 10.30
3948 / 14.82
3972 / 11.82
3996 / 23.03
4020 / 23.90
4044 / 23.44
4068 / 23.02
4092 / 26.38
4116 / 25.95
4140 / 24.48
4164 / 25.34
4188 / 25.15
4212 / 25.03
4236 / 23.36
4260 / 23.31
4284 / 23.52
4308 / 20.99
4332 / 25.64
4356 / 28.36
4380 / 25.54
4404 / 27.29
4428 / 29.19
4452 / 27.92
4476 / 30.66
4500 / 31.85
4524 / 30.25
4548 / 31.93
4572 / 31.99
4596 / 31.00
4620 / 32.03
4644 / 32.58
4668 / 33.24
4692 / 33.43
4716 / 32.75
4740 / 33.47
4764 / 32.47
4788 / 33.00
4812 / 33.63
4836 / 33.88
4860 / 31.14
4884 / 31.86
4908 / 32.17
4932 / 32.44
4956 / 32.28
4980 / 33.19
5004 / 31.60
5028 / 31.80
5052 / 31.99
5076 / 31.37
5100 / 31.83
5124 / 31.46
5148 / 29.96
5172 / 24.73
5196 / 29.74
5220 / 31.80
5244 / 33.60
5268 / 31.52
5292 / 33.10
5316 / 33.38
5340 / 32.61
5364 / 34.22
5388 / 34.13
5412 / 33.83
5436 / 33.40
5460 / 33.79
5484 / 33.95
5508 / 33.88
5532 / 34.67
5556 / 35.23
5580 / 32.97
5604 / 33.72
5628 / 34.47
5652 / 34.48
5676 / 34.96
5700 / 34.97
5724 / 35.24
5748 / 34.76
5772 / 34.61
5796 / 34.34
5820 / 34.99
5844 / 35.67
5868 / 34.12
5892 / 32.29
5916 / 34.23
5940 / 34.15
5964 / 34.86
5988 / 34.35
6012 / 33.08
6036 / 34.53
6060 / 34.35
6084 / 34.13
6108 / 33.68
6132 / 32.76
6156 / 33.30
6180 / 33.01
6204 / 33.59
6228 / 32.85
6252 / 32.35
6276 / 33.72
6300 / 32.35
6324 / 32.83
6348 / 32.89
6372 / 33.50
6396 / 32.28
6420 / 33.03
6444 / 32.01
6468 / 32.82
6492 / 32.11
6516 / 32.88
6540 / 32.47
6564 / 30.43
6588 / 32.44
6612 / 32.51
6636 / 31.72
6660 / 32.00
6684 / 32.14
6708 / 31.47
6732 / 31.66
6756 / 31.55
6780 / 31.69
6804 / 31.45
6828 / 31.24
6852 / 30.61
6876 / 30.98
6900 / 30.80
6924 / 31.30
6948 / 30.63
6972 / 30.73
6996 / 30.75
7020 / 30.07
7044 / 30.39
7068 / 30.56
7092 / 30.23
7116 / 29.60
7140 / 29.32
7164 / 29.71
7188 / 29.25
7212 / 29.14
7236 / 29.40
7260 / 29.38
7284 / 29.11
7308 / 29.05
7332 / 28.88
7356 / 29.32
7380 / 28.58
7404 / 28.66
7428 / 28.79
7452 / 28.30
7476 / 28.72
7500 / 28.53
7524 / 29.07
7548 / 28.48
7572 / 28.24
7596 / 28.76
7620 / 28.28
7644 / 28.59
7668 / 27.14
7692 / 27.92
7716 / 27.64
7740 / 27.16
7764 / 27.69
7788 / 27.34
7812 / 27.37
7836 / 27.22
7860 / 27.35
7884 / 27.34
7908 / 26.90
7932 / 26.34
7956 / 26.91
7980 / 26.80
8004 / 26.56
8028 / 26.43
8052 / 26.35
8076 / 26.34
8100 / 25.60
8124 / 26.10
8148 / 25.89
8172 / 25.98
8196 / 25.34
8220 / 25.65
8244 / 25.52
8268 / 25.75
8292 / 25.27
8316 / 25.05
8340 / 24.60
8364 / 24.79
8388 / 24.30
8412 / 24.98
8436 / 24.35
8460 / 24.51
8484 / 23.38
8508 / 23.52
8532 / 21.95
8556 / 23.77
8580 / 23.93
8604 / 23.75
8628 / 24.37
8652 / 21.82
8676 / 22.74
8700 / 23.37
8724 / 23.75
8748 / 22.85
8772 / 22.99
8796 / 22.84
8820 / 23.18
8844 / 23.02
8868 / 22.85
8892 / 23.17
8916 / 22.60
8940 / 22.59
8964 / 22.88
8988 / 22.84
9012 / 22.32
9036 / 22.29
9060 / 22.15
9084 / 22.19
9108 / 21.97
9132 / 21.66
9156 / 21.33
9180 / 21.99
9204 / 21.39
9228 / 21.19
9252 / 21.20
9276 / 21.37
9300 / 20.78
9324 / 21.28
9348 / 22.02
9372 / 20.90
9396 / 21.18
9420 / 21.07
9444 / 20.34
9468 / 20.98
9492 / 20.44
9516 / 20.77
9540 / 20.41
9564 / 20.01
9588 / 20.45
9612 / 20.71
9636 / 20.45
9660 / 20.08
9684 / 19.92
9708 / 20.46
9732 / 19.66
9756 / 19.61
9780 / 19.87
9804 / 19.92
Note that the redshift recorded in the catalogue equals 0.00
